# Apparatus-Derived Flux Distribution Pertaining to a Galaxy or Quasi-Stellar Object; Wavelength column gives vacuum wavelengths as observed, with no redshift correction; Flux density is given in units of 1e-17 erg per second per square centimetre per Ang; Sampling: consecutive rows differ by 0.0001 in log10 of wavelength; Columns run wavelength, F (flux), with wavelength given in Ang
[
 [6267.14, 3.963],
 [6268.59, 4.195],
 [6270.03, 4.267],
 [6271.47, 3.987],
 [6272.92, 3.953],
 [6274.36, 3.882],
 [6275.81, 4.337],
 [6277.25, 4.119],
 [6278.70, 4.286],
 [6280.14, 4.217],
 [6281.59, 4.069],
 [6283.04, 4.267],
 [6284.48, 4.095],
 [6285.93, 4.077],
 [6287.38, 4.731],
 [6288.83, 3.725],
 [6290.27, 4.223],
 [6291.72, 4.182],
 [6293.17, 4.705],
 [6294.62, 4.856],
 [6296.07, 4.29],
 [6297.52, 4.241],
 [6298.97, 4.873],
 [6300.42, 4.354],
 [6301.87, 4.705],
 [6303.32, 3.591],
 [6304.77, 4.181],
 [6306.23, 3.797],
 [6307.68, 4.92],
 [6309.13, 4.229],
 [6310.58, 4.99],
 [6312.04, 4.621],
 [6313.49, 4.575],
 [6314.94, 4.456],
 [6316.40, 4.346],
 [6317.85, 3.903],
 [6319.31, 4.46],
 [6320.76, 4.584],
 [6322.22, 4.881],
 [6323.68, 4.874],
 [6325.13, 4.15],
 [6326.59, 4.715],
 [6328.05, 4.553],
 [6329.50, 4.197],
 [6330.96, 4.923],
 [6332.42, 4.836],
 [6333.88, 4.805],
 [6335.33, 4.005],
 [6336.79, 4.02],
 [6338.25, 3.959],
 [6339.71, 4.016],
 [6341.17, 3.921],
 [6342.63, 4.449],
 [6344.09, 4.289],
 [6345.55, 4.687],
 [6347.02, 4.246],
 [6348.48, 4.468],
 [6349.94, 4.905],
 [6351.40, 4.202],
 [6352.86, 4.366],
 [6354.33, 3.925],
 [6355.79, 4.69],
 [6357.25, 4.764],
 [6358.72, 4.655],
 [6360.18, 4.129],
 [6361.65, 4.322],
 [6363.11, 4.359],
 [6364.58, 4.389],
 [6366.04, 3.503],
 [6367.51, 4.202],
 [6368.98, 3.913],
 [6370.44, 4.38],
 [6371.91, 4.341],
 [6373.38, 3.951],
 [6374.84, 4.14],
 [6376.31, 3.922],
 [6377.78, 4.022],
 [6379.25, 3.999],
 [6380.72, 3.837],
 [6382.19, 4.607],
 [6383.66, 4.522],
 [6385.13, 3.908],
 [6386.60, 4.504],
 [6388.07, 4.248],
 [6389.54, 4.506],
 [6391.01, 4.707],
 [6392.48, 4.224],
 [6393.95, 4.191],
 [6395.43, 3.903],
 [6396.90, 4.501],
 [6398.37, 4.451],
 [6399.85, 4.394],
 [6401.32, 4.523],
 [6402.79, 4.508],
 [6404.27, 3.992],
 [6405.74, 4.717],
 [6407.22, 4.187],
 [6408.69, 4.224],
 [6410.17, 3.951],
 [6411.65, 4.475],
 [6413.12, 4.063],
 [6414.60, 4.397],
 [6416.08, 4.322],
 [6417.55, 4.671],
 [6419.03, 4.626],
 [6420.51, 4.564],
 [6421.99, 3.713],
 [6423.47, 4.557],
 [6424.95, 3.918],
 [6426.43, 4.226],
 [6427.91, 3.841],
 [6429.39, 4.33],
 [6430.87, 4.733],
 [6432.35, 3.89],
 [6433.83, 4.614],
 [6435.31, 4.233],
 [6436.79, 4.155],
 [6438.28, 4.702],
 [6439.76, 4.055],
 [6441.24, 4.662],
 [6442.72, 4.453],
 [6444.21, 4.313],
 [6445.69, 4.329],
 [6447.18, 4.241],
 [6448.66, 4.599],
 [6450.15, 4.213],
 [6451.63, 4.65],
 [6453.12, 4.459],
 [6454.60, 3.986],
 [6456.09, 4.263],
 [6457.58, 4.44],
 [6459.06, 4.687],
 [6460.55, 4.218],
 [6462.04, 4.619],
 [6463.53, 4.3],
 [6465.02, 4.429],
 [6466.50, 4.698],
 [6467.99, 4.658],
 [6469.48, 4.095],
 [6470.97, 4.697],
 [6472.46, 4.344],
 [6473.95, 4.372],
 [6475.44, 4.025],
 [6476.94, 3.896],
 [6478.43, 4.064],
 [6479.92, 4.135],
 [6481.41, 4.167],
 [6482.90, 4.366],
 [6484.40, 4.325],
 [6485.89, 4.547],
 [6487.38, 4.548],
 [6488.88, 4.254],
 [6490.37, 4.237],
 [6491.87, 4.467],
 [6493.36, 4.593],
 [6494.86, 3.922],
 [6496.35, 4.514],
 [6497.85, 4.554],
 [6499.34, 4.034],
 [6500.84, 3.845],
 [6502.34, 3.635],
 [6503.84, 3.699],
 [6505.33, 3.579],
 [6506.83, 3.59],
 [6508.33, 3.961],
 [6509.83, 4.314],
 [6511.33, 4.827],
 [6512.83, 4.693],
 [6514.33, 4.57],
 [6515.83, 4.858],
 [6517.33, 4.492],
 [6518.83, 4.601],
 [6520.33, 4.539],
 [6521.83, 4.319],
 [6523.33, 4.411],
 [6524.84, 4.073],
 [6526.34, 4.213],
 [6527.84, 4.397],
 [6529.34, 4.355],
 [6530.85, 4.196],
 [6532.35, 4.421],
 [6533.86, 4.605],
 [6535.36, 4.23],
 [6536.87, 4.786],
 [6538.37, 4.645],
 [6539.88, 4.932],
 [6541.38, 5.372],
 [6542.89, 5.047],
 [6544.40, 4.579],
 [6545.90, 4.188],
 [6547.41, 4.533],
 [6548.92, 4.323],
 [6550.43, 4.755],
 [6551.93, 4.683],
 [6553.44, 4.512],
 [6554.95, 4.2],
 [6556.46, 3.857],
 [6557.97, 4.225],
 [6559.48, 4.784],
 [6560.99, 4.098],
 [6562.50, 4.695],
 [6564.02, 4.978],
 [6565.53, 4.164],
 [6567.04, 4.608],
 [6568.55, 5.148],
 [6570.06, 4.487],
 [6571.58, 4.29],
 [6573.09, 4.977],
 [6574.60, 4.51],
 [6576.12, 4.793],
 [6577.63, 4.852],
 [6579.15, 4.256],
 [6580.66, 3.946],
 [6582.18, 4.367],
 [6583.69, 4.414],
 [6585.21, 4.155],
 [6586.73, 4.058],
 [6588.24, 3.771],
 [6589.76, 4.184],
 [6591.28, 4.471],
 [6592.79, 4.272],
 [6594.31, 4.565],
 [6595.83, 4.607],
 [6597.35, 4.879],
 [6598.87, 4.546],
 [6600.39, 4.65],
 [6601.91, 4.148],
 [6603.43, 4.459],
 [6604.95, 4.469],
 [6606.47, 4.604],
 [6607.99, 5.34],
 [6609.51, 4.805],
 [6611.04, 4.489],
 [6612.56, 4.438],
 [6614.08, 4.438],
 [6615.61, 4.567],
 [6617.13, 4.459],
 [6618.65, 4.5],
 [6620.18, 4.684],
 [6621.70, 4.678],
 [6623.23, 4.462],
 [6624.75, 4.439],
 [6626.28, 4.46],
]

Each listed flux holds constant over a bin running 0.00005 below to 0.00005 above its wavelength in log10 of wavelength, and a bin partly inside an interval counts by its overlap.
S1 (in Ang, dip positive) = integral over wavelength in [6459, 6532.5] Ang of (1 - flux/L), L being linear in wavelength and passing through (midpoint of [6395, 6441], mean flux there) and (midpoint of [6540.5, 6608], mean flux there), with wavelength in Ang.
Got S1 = 1.7 Ang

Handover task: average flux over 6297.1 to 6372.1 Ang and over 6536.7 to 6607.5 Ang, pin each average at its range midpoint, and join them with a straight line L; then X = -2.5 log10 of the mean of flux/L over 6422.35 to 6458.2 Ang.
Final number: 0.029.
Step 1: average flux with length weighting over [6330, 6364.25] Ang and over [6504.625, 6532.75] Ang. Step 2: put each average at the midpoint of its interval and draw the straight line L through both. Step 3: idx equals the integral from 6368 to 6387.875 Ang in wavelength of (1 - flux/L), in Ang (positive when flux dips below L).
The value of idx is 1.0 Ang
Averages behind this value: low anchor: 4.39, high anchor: 4.34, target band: 4.16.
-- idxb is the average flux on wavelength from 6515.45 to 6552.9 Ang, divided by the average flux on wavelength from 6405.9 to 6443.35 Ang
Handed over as 1.05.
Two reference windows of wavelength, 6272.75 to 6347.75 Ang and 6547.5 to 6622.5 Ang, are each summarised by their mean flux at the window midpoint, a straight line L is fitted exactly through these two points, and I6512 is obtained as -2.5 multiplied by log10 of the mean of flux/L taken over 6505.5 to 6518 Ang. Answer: 0.02 mag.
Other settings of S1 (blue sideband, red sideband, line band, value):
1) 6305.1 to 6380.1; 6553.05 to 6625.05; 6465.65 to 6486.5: 0.5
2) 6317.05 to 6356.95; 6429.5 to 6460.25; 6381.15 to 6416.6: 0.5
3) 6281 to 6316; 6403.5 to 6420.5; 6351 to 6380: 0.9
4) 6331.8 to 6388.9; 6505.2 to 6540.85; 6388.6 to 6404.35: -0.2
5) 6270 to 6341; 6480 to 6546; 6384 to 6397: 0.2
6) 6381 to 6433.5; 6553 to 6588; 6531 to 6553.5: -1.1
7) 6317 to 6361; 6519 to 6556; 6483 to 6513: 1.9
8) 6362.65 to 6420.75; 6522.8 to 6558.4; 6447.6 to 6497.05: 0.3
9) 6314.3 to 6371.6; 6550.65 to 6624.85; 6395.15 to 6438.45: 0.9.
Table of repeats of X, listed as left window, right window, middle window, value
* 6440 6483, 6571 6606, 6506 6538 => -0.004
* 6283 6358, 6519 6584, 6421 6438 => 0.058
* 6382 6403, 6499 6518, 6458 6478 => -0.037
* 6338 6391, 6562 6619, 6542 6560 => -0.003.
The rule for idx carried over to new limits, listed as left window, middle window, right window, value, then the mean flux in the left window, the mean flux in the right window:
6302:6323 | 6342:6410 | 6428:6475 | 1.55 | 4.4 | 4.39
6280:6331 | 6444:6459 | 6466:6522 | -0.18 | 4.4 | 4.29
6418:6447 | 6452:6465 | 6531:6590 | -0.10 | 4.31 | 4.5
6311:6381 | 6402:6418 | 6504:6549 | 0.23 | 4.34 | 4.45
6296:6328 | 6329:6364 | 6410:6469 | 0.33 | 4.45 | 4.36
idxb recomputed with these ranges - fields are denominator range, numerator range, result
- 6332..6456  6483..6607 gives 1.03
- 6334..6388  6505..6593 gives 1.05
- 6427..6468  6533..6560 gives 1.04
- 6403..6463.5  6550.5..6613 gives 1.04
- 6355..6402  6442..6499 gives 1.02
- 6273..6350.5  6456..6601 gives 1.01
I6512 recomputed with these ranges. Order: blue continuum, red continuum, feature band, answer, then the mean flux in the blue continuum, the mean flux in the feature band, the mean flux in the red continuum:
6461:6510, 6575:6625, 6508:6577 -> -0.044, 4.23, 4.53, 4.48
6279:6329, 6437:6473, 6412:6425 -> 0.018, 4.39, 4.34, 4.42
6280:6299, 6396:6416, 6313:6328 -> -0.044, 4.31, 4.49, 4.33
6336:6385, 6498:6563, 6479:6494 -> -0.002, 4.24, 4.36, 4.39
